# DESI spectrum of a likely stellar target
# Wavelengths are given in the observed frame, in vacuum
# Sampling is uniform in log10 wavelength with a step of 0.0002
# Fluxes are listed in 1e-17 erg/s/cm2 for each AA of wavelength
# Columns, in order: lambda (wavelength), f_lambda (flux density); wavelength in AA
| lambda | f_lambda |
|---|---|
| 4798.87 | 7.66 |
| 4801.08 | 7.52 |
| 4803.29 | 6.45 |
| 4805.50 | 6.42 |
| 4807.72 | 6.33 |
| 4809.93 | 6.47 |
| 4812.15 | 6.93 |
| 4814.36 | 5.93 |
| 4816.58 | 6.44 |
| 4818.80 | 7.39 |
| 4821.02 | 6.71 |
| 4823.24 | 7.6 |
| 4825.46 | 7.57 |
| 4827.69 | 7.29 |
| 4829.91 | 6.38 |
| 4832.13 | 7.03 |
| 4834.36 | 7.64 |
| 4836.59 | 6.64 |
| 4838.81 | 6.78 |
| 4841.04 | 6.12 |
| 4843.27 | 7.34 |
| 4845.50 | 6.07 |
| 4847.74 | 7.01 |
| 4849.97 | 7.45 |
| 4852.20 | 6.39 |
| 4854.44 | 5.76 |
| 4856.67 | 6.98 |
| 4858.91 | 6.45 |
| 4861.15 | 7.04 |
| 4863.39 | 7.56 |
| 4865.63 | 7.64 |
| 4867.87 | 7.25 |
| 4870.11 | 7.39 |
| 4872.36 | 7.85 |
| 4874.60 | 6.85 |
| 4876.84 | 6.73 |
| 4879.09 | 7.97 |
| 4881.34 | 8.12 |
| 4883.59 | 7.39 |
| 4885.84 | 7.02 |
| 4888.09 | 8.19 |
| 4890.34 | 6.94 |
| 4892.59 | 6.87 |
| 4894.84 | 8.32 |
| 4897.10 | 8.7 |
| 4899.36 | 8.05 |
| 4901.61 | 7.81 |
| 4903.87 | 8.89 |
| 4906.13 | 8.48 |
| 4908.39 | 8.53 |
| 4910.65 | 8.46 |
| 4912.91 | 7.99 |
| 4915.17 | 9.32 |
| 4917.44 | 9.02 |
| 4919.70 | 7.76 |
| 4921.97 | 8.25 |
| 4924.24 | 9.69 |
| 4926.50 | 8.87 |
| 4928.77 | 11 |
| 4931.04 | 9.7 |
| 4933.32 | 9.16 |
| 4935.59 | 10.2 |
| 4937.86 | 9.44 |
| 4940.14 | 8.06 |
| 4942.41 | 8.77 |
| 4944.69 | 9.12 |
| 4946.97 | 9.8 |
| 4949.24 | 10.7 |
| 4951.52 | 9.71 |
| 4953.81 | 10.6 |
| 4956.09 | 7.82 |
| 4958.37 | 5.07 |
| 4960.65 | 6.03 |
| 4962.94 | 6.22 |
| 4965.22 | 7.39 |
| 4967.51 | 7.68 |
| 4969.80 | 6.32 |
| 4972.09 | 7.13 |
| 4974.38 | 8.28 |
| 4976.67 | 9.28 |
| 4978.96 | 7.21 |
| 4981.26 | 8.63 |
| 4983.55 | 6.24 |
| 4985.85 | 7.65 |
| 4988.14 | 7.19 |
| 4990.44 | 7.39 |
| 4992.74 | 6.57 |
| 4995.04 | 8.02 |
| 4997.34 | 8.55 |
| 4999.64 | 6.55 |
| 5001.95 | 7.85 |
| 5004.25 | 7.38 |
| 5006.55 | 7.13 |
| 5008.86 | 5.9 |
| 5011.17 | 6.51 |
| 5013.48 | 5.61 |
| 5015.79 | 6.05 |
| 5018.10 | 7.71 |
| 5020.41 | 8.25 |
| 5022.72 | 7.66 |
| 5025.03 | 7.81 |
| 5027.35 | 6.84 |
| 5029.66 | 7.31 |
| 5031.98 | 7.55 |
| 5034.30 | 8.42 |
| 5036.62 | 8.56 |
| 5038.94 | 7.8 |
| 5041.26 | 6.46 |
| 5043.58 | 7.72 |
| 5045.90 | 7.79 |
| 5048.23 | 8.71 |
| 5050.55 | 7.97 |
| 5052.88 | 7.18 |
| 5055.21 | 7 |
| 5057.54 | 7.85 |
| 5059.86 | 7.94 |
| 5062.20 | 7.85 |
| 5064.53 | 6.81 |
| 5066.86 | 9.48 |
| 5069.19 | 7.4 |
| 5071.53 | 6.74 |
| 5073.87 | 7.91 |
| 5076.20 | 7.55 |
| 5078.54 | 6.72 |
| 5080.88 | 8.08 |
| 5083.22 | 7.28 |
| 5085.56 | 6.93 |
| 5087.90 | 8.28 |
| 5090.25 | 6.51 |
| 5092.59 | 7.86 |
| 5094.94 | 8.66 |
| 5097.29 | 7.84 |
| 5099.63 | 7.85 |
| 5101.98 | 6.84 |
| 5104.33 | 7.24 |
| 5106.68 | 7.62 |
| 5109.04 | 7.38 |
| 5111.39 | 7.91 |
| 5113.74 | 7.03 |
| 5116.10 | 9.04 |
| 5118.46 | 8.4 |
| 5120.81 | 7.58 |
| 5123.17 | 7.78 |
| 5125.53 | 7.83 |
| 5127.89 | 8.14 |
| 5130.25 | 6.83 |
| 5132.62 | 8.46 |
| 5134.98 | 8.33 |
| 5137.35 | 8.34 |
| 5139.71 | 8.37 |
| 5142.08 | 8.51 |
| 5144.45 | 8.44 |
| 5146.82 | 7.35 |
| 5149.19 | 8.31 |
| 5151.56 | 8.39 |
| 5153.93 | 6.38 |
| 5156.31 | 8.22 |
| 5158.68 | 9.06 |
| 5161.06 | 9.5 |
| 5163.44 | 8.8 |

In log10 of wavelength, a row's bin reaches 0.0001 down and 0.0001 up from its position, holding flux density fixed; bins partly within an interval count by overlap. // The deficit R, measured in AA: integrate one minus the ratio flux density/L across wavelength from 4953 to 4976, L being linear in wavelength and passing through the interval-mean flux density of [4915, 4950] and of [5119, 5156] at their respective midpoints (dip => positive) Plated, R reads 4.6 AA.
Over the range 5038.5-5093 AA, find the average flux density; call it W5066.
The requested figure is 7.57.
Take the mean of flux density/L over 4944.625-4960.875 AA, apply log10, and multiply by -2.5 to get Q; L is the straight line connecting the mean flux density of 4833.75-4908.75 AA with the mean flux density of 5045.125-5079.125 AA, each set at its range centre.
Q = -0.17 mag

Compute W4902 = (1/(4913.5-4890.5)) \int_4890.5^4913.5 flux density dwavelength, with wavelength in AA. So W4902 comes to 8.16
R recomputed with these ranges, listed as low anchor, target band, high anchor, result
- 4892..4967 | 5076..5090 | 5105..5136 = 1.05 AA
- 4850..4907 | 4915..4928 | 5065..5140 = -2.29 AA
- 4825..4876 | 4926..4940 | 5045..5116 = -4.75 AA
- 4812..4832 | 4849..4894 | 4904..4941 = 4.23 AA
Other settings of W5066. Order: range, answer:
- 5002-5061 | 7.41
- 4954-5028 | 7.23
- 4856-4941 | 8.17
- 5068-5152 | 7.77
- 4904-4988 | 8.42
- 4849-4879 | 7.06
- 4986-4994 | 7.14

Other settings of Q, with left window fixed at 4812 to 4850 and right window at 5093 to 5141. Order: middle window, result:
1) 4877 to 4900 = -0.090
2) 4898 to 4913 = -0.168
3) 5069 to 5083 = 0.049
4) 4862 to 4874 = -0.072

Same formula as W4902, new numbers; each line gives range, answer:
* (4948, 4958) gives 9.35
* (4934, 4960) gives 8.97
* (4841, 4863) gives 6.72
